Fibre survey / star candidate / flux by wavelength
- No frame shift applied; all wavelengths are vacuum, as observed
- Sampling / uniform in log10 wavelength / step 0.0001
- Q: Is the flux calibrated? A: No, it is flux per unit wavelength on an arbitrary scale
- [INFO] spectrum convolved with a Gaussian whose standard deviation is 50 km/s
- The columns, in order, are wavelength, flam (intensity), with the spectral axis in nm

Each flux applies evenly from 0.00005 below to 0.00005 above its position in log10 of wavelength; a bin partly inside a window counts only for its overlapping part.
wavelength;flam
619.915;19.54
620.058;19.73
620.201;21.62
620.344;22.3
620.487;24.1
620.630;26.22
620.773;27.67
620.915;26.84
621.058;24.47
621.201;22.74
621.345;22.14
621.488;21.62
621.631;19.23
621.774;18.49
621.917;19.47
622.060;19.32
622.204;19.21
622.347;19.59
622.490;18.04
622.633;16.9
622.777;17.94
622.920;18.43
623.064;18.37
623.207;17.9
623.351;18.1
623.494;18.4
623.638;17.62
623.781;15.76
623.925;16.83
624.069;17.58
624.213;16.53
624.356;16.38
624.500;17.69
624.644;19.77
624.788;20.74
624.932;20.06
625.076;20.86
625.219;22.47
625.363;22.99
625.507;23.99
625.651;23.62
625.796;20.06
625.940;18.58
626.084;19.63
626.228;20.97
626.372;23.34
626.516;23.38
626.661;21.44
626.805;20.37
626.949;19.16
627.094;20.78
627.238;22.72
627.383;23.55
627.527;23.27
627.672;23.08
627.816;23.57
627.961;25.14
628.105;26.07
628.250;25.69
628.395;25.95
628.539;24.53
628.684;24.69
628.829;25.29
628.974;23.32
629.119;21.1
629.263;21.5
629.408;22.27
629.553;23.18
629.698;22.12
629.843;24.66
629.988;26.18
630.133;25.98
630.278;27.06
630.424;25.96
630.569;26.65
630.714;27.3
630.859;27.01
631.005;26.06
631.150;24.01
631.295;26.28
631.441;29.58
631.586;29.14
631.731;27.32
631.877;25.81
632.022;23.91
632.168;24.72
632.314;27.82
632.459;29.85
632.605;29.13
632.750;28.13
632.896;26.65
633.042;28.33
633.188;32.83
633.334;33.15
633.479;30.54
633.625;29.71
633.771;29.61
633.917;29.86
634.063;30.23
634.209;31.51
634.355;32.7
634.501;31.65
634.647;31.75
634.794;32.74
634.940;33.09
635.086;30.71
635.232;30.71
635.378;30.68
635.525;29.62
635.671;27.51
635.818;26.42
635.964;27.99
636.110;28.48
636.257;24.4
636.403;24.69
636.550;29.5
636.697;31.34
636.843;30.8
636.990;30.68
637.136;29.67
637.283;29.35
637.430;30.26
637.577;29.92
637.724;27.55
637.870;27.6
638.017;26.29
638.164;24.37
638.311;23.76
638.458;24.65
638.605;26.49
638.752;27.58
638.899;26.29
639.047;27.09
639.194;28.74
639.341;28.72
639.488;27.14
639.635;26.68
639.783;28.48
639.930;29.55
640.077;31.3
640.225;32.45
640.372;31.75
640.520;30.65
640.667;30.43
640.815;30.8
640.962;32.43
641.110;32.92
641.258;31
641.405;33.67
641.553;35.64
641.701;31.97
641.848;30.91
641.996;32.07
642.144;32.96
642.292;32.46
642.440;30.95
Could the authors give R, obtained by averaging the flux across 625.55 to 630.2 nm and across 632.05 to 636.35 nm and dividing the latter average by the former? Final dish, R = 1.29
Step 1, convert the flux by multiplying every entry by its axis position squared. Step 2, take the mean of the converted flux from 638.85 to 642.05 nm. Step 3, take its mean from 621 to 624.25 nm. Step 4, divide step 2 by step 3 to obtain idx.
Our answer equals 1.7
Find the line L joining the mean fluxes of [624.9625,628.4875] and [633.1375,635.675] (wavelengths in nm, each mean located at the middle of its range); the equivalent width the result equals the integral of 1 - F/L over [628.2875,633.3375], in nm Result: 0.184 nm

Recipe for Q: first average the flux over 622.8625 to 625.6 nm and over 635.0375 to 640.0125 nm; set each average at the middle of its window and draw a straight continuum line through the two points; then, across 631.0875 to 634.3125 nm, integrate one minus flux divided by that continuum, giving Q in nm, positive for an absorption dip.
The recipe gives -0.50 nm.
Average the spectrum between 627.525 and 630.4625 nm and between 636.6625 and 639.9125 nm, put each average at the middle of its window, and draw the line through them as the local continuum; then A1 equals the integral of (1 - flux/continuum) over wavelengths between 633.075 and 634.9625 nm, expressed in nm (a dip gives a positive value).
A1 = -0.37 nm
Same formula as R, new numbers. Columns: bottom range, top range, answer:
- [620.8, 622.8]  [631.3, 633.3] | 1.35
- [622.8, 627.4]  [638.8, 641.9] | 1.53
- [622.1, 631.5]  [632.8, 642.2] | 1.35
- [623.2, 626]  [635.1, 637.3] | 1.49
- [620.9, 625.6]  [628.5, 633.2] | 1.33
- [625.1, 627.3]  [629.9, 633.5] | 1.28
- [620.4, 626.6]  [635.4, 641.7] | 1.42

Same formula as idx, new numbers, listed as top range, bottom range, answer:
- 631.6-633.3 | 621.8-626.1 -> 1.50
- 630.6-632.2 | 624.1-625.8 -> 1.33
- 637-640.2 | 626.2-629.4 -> 1.24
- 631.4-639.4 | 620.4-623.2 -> 1.43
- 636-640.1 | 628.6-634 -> 1.07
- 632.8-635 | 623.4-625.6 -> 1.66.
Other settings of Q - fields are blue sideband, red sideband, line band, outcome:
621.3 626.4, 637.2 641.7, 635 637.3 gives -0.16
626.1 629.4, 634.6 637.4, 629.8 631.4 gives -0.06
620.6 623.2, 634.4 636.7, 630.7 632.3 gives 0.02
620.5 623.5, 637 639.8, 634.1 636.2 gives -0.34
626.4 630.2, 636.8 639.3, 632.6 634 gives -0.23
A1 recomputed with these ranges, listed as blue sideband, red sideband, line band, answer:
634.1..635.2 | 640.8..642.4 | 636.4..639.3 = 0.38 nm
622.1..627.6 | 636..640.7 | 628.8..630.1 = -0.03 nm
